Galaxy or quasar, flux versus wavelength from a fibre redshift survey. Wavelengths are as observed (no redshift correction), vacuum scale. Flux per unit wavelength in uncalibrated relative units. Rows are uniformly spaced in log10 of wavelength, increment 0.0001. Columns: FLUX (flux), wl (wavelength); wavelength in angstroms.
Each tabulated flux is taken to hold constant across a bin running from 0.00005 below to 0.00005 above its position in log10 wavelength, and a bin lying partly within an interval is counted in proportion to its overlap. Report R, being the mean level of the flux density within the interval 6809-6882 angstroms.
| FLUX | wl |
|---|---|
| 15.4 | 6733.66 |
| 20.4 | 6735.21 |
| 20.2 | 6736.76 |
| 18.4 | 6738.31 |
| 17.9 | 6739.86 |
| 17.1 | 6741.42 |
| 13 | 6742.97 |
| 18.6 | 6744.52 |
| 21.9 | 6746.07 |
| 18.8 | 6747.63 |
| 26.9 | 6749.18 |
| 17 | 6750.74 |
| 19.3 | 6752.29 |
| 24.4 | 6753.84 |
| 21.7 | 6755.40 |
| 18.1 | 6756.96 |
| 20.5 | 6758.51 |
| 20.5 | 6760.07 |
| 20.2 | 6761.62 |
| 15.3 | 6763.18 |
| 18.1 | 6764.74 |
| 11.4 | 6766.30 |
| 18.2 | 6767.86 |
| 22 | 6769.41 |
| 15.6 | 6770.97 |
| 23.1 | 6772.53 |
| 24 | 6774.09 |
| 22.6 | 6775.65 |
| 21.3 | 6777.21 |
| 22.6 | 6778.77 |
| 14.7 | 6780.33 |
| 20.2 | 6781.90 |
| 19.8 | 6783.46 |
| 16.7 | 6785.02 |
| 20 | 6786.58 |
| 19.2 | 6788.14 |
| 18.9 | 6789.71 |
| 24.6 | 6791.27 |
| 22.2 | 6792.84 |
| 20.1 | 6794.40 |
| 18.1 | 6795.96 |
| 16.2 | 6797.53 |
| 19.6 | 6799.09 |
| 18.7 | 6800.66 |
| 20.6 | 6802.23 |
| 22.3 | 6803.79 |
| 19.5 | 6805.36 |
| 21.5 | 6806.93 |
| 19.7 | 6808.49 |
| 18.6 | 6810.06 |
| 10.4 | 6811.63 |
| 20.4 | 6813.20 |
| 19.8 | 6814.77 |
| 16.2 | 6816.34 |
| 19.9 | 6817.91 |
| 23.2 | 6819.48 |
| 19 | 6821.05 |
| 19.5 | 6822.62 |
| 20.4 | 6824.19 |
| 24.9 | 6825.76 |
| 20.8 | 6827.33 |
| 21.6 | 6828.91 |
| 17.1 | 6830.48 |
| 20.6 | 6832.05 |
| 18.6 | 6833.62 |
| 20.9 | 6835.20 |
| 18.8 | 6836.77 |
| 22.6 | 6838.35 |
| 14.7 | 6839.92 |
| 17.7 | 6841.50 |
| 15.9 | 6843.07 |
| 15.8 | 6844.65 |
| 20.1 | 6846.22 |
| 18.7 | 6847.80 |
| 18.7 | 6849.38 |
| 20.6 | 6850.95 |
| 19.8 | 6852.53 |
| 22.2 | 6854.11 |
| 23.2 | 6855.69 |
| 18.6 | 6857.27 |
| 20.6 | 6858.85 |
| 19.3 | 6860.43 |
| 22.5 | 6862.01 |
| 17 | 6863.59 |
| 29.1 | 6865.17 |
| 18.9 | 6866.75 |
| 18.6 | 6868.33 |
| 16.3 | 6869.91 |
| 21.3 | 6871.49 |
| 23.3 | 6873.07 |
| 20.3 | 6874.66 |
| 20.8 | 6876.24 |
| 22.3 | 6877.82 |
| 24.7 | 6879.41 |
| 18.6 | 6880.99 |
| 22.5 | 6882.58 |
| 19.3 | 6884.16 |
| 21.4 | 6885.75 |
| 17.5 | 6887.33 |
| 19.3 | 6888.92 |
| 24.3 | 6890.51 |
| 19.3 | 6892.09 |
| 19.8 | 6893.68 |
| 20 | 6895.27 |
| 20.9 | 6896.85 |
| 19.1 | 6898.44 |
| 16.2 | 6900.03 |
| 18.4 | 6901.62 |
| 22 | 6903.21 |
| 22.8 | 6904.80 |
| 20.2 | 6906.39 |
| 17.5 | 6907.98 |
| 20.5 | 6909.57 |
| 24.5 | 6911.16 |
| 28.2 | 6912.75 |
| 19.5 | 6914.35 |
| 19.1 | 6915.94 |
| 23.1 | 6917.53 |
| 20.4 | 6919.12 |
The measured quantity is 19.9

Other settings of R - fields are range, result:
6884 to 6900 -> 19.9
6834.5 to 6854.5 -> 18.9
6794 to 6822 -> 19.1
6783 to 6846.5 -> 19.4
